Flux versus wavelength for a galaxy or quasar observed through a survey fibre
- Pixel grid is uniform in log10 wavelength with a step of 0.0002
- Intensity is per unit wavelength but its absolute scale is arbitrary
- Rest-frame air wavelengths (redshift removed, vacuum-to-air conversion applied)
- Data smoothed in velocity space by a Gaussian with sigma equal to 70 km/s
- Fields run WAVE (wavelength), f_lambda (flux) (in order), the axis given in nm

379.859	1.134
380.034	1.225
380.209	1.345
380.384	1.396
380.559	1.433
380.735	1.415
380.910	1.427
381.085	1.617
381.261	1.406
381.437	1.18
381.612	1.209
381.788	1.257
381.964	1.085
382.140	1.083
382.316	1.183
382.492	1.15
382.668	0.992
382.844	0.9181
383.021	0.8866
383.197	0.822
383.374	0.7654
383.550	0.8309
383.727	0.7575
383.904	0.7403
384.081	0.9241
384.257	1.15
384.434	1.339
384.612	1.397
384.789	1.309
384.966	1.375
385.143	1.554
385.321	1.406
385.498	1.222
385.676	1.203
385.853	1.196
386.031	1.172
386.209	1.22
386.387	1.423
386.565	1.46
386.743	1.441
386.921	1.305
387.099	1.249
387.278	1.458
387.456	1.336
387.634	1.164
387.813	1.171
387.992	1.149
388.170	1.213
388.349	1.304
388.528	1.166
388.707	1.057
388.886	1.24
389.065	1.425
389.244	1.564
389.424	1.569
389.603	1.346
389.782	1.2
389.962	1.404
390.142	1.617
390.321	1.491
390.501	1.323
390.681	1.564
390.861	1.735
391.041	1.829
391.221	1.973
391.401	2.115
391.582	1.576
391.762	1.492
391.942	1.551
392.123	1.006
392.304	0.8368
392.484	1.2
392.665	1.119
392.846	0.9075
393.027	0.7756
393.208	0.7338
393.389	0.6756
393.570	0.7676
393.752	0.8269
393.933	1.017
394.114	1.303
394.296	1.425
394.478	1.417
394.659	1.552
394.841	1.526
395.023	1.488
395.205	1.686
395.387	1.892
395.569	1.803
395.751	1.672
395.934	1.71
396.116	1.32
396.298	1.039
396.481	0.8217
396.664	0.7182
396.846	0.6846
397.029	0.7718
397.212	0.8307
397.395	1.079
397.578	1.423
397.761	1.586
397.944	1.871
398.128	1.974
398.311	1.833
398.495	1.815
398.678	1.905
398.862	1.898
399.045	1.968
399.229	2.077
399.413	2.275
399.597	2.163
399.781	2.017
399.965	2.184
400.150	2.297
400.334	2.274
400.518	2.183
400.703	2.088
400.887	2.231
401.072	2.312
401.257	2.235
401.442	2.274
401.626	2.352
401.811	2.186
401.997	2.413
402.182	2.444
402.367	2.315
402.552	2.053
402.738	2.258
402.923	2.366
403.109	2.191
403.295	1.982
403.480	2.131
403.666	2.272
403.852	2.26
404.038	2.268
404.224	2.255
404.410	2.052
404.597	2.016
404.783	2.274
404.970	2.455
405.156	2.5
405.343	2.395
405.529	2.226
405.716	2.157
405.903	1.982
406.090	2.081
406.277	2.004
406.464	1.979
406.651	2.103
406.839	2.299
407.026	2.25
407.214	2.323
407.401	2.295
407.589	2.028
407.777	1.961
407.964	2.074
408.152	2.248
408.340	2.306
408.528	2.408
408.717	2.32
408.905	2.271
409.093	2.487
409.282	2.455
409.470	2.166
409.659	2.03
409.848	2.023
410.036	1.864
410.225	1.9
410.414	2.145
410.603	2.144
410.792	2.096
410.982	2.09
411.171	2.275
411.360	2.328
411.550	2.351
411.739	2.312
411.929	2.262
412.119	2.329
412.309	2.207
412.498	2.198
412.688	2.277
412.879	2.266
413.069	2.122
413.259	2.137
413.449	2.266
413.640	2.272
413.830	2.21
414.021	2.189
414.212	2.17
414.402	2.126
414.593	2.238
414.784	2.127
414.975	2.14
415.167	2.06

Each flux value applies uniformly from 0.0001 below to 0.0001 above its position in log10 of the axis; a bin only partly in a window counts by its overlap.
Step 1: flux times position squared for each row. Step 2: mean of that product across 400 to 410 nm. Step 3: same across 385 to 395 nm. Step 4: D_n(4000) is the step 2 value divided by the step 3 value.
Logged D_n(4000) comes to 1.83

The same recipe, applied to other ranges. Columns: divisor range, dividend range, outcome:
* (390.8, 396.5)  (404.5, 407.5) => 1.75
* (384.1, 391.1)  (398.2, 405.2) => 1.74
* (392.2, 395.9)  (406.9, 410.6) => 1.90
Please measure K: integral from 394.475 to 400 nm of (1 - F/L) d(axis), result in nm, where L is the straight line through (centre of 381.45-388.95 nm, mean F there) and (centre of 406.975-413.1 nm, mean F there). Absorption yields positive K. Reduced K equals 0.34 nm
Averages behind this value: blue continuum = 1.17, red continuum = 2.21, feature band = 1.58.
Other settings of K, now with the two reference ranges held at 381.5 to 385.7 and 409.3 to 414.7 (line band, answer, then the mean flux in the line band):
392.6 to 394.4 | 0.64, 0.956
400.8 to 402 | -0.33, 2.28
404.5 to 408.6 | -0.46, 2.2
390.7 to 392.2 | -0.28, 1.66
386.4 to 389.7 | -0.11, 1.31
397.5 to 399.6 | -0.27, 1.89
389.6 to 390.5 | -0.04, 1.41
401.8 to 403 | -0.32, 2.3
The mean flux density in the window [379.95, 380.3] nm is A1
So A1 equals 1.29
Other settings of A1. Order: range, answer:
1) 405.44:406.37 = 2.09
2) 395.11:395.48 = 1.79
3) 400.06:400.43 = 2.29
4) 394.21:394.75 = 1.47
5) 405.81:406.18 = 2.03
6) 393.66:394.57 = 1.2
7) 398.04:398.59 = 1.87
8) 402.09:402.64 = 2.27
